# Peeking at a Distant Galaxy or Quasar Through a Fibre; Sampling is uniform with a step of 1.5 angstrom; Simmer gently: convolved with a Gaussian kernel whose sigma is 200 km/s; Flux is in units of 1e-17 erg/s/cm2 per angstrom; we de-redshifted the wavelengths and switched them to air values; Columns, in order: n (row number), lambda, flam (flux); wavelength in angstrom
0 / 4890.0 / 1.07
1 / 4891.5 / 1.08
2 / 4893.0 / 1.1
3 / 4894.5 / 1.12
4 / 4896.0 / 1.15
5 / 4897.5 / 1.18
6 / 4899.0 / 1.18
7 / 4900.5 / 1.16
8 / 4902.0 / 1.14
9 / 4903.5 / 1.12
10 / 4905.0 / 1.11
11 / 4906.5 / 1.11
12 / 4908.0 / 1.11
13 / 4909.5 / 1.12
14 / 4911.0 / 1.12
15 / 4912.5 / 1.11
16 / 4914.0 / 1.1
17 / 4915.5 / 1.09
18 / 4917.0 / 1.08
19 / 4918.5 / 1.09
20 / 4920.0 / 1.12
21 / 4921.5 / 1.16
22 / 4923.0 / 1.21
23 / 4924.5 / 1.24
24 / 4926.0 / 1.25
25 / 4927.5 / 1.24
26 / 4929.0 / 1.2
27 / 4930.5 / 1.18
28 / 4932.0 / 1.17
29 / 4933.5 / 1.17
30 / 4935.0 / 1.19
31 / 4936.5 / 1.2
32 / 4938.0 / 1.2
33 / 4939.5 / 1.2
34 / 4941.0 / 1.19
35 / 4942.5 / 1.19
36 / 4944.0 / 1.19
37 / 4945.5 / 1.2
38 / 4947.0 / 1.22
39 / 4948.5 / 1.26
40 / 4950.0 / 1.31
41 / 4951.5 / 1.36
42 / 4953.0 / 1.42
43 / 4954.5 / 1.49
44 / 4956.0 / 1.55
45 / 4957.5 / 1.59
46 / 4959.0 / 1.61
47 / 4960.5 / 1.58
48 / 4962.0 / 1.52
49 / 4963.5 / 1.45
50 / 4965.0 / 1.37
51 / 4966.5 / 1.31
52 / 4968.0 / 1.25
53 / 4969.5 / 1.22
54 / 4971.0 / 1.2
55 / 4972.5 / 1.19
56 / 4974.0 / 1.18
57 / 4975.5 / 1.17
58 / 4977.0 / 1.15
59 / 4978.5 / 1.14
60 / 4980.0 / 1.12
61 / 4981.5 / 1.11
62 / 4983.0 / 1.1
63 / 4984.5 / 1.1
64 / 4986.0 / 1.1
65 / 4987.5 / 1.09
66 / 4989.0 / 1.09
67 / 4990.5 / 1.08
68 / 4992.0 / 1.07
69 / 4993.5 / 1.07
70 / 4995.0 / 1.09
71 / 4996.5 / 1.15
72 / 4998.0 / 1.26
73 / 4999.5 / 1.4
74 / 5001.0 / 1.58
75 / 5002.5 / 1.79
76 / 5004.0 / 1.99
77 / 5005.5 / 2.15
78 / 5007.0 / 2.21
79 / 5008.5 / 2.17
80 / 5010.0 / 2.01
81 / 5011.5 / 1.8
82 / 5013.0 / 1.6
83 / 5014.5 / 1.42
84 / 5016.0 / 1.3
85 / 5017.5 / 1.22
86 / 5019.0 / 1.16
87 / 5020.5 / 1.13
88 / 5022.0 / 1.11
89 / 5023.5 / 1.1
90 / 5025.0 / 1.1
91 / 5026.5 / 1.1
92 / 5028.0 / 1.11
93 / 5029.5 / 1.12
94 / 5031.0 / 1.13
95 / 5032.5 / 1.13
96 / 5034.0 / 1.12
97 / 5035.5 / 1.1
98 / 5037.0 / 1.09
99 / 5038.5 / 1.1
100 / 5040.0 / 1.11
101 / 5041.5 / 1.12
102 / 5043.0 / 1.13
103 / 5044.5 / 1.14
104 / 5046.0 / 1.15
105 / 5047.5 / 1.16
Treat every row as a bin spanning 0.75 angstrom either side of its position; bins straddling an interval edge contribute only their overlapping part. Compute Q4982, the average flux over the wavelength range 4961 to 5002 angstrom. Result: 1.21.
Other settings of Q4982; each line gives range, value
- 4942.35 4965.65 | 1.4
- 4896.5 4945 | 1.16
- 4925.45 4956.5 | 1.25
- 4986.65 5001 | 1.17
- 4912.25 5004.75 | 1.25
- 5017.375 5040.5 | 1.12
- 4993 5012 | 1.67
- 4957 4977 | 1.35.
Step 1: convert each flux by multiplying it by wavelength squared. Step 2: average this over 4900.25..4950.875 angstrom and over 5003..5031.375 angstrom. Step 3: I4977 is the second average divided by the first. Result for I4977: 1.3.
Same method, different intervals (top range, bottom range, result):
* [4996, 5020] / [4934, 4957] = 1.31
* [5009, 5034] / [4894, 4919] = 1.20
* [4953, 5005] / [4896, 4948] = 1.15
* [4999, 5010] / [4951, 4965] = 1.30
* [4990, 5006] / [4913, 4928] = 1.26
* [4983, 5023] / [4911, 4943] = 1.25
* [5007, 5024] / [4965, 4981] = 1.27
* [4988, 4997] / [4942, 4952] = 0.89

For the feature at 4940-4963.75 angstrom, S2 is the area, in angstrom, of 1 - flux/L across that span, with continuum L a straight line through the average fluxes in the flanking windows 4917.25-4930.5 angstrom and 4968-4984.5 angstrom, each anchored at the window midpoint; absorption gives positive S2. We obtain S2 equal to -4.2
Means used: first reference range 1.18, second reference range 1.16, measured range 1.38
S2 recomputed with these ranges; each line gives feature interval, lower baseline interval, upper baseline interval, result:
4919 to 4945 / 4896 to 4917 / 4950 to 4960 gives 2.4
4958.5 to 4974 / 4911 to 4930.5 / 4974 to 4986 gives -3.0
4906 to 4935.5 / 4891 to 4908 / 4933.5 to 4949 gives 0.4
